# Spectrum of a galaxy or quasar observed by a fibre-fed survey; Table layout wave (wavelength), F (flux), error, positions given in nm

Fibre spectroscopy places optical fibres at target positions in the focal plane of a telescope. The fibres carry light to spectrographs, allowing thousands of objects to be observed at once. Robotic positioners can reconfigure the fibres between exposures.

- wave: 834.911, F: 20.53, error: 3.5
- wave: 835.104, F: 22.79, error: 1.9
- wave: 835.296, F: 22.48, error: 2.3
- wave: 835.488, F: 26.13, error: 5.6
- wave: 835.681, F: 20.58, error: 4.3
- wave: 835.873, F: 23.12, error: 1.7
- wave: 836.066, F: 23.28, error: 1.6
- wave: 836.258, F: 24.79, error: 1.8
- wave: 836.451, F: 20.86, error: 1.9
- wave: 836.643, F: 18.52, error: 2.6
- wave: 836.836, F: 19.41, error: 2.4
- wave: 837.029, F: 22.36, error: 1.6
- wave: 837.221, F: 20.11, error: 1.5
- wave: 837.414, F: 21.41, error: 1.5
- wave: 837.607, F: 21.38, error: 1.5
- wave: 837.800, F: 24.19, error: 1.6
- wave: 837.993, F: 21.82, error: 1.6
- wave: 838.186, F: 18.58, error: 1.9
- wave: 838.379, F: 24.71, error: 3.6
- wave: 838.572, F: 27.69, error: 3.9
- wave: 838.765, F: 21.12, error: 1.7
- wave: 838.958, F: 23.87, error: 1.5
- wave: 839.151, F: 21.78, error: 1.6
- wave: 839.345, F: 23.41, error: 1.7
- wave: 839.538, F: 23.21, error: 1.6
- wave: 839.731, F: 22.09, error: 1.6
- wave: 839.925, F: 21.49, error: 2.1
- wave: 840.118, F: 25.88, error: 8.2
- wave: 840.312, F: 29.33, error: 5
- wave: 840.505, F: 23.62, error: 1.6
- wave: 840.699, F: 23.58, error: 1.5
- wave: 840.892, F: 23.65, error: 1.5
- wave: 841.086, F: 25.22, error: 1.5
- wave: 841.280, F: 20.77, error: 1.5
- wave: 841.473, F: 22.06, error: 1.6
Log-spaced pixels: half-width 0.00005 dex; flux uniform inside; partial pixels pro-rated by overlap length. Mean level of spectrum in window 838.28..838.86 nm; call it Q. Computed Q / 24.5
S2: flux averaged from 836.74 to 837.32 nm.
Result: 20.6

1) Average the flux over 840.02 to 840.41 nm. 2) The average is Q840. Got 27.6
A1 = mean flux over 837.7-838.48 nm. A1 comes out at 22.3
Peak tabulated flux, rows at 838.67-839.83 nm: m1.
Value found 23.87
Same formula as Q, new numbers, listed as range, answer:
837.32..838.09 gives 22.2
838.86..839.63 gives 23.1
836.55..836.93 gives 18.9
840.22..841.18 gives 25.1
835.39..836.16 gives 23.3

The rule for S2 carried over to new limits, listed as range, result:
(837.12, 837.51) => 20.8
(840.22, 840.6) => 26.5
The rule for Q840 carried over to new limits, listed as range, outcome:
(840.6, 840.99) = 23.6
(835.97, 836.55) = 23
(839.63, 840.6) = 24.5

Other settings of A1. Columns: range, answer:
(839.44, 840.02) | 22.3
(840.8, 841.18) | 24.4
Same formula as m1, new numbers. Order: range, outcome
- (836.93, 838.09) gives 24.19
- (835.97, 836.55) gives 24.79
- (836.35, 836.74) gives 20.86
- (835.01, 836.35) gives 26.13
